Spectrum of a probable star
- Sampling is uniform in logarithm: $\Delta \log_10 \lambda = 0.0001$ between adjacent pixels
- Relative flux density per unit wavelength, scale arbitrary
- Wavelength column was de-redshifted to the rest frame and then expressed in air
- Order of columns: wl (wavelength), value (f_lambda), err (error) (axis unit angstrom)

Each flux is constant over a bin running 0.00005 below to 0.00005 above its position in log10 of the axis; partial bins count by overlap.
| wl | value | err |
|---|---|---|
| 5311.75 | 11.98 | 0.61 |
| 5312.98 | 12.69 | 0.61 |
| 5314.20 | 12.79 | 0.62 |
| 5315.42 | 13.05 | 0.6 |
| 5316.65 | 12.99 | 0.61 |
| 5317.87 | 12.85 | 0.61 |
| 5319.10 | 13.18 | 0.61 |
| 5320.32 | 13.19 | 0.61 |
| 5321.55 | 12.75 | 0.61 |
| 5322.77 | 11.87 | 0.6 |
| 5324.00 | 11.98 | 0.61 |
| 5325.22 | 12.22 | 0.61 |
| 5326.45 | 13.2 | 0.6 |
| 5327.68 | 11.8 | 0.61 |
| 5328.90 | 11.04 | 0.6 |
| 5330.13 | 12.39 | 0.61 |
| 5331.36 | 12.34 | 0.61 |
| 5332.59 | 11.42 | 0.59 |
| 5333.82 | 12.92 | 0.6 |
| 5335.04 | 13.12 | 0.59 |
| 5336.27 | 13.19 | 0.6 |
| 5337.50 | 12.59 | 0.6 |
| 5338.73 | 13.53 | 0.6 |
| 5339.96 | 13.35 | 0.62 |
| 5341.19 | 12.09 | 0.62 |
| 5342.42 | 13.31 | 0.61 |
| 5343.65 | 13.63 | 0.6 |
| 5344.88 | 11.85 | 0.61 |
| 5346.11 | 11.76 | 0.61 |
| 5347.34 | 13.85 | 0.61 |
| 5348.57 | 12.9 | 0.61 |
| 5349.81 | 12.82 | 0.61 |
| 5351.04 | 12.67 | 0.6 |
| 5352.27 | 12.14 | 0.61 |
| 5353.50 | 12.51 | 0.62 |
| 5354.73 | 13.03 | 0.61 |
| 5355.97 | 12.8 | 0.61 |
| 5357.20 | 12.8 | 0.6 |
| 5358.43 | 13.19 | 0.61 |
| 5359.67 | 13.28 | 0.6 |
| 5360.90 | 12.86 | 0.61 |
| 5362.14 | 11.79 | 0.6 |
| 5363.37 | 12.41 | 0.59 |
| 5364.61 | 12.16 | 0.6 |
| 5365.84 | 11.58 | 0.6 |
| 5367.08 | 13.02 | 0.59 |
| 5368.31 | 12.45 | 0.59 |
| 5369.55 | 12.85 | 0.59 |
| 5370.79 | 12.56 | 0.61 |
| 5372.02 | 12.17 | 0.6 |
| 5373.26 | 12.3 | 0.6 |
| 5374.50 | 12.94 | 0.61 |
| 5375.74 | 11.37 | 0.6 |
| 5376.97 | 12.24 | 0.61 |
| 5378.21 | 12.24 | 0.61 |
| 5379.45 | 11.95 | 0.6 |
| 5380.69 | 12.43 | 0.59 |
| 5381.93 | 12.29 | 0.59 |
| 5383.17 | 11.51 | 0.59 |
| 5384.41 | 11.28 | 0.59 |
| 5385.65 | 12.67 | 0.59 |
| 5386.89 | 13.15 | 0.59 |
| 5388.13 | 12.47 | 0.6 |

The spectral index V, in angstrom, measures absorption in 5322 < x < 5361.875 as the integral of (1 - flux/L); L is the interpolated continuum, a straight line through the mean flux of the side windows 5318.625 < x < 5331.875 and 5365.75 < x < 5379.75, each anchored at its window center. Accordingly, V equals -0.9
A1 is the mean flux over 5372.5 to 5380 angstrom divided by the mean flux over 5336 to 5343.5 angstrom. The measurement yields 0.93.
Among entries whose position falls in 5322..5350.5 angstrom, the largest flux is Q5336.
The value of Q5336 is 13.85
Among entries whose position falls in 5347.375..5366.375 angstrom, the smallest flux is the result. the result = 11.58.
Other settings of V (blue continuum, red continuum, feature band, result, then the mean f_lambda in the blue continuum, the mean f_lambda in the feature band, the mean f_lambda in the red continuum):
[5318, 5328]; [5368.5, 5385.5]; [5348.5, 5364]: -0.47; 12.6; 12.7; 12.2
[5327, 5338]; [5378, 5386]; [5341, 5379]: -1.31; 12.3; 12.6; 12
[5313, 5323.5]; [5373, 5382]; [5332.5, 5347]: -0.23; 12.8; 12.8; 12.2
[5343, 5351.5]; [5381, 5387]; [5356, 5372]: -0.12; 12.8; 12.6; 12.1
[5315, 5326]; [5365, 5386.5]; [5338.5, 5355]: -0.44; 12.7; 12.8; 12.2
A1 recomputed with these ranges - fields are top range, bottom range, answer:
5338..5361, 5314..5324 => 1.01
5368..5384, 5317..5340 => 0.97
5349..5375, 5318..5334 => 1.02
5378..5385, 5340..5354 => 0.94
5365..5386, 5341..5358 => 0.96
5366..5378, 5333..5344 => 0.95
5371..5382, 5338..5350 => 0.95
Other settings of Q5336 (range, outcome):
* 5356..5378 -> 13.28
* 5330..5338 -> 13.19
